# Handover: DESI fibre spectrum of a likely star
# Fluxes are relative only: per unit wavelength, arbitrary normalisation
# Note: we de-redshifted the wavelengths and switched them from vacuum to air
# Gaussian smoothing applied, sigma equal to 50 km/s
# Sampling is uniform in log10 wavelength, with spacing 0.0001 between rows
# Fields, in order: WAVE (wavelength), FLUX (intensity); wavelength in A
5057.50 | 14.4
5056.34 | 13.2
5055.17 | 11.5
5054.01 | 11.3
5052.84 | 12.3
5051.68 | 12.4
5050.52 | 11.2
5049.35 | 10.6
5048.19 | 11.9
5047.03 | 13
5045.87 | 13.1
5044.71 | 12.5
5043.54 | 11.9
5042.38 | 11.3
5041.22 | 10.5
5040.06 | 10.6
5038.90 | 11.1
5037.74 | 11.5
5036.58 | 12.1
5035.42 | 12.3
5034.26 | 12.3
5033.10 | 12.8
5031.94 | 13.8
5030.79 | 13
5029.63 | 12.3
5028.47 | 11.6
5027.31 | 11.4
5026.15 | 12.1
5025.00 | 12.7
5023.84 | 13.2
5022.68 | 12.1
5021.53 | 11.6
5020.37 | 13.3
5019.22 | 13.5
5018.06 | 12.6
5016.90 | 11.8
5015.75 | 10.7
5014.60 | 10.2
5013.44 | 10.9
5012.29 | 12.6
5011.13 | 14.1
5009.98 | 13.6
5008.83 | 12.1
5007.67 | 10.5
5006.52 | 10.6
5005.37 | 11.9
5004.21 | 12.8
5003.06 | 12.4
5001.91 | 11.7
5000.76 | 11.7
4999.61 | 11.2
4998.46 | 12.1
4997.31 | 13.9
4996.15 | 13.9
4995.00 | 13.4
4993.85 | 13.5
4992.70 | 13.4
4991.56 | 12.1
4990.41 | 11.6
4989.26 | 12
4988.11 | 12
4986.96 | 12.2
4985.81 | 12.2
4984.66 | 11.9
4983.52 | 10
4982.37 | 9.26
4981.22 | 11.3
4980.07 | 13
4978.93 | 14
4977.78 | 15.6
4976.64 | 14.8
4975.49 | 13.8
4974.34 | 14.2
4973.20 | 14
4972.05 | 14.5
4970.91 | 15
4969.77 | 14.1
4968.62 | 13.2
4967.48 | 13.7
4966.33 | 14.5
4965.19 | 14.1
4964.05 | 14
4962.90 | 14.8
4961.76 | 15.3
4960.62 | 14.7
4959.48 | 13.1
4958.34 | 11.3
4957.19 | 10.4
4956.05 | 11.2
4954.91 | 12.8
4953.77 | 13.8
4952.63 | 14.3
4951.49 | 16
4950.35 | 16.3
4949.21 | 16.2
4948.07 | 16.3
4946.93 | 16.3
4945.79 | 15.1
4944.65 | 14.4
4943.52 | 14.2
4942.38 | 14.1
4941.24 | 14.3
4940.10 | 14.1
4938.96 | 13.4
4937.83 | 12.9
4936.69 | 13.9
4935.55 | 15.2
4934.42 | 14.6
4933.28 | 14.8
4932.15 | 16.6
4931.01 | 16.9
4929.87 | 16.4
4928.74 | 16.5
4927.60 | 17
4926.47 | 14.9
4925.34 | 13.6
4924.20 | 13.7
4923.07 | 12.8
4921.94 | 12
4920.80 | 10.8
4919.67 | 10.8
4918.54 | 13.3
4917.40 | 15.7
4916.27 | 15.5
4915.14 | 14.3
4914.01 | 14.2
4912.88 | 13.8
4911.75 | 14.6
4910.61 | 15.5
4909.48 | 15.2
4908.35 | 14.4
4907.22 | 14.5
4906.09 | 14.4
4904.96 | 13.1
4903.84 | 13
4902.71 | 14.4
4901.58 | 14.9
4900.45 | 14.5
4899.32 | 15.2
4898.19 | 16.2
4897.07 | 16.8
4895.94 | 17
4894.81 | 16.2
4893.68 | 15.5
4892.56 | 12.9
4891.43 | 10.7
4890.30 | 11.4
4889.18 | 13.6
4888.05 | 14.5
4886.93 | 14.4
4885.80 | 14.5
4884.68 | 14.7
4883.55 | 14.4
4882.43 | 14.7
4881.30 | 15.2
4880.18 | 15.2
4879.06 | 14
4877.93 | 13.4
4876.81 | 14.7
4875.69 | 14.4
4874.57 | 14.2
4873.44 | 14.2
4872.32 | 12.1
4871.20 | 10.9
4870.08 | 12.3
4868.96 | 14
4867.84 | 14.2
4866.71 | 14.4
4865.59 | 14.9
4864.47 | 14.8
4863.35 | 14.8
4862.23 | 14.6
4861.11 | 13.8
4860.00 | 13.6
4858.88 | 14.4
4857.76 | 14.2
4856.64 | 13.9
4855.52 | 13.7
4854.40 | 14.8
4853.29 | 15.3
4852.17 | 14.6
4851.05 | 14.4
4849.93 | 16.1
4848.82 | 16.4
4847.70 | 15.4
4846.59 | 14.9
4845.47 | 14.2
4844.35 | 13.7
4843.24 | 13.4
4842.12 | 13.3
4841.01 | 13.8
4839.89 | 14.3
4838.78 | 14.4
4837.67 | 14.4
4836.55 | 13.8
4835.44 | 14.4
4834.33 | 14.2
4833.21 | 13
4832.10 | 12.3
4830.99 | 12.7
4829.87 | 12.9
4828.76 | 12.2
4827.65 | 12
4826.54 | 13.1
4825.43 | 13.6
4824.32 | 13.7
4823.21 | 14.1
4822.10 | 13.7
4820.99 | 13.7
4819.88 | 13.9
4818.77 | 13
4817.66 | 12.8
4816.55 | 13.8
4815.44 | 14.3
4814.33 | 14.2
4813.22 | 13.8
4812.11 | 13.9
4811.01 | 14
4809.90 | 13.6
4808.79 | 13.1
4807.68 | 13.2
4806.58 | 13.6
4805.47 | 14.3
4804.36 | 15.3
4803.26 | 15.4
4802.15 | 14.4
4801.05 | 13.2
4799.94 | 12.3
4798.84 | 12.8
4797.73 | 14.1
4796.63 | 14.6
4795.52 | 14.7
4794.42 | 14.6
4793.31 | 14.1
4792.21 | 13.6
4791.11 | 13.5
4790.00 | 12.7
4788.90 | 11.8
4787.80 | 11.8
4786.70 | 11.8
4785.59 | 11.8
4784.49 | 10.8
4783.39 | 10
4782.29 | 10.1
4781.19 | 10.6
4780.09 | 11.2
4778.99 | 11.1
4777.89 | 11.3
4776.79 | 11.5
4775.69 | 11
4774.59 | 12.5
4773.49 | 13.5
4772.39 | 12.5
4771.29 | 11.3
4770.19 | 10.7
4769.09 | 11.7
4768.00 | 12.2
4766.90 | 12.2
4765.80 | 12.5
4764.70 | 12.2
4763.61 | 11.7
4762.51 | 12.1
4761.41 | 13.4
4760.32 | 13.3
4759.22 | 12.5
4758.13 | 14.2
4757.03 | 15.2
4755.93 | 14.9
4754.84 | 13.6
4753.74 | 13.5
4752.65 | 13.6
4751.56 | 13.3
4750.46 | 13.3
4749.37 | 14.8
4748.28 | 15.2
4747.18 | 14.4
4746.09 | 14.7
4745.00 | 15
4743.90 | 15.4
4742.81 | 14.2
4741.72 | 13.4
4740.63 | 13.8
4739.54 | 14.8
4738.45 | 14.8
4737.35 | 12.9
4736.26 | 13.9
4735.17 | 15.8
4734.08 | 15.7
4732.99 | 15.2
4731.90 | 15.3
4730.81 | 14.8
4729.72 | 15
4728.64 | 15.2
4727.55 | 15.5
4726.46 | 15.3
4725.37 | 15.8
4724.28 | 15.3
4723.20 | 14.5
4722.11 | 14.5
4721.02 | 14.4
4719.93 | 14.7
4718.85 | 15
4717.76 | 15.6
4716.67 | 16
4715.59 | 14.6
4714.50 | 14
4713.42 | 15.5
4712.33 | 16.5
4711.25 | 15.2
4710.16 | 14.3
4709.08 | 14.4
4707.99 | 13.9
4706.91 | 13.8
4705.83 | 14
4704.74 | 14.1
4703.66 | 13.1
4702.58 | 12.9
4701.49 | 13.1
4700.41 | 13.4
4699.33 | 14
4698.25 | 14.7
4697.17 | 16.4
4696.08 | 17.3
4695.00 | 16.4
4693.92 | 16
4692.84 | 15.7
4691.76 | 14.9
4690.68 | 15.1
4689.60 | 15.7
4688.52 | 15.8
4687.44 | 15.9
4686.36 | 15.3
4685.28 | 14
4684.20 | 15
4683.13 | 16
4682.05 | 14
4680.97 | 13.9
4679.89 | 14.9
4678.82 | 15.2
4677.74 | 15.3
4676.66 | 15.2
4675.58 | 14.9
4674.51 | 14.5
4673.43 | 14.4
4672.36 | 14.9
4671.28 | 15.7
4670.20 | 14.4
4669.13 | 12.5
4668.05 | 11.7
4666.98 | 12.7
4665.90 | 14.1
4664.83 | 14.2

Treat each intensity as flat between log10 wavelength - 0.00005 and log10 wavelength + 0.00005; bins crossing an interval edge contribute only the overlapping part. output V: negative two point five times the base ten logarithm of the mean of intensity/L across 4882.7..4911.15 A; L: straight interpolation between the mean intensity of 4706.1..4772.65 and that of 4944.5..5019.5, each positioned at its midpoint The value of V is -0.08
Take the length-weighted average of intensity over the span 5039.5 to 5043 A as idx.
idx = 10.8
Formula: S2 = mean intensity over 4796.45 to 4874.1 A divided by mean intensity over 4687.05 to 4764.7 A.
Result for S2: 0.95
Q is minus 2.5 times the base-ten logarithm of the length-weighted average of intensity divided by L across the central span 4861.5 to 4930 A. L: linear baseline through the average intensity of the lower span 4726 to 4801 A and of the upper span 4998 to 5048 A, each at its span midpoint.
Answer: -0.127 mag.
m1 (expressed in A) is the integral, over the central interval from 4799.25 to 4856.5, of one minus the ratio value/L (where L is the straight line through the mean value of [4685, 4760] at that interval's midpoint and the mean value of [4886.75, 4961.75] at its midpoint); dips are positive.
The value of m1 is 2.4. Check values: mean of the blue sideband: 14.7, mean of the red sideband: 14.3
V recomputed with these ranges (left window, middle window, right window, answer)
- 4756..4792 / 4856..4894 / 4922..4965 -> -0.03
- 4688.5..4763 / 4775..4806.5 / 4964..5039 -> 0.12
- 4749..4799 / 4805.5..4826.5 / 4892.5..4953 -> -0.04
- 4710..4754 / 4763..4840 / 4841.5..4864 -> 0.13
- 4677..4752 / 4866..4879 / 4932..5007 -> 0.03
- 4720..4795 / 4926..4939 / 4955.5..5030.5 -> -0.19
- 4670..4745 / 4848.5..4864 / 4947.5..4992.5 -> -0.04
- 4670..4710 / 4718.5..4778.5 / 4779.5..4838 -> 0.02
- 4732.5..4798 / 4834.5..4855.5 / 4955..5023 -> -0.12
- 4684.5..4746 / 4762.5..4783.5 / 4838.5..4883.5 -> 0.25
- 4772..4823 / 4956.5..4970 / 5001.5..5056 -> -0.11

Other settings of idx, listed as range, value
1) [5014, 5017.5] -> 10.9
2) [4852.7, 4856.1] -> 14.6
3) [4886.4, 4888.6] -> 14.5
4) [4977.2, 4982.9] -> 12.7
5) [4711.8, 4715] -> 15.3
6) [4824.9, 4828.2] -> 12.9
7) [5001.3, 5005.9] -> 12.2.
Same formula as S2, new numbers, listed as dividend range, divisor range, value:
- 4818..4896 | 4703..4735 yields 0.94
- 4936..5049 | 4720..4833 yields 0.96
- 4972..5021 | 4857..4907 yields 0.88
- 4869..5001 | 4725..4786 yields 1.05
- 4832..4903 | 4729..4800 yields 1.08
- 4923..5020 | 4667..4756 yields 0.92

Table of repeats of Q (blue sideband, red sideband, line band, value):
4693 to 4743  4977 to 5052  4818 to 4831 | 0.049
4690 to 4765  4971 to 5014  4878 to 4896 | -0.067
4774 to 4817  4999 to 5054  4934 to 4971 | -0.151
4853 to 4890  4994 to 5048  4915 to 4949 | -0.091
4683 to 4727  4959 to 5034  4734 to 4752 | 0.018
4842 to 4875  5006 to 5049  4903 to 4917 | -0.066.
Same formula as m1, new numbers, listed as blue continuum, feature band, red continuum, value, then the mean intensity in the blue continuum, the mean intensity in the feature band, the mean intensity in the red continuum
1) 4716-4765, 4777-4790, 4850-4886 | 2.8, 14.4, 11.2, 14.2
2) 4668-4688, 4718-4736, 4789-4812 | -1.0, 14.7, 15.1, 13.8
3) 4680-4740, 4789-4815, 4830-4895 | 1.0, 14.9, 13.8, 14.1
